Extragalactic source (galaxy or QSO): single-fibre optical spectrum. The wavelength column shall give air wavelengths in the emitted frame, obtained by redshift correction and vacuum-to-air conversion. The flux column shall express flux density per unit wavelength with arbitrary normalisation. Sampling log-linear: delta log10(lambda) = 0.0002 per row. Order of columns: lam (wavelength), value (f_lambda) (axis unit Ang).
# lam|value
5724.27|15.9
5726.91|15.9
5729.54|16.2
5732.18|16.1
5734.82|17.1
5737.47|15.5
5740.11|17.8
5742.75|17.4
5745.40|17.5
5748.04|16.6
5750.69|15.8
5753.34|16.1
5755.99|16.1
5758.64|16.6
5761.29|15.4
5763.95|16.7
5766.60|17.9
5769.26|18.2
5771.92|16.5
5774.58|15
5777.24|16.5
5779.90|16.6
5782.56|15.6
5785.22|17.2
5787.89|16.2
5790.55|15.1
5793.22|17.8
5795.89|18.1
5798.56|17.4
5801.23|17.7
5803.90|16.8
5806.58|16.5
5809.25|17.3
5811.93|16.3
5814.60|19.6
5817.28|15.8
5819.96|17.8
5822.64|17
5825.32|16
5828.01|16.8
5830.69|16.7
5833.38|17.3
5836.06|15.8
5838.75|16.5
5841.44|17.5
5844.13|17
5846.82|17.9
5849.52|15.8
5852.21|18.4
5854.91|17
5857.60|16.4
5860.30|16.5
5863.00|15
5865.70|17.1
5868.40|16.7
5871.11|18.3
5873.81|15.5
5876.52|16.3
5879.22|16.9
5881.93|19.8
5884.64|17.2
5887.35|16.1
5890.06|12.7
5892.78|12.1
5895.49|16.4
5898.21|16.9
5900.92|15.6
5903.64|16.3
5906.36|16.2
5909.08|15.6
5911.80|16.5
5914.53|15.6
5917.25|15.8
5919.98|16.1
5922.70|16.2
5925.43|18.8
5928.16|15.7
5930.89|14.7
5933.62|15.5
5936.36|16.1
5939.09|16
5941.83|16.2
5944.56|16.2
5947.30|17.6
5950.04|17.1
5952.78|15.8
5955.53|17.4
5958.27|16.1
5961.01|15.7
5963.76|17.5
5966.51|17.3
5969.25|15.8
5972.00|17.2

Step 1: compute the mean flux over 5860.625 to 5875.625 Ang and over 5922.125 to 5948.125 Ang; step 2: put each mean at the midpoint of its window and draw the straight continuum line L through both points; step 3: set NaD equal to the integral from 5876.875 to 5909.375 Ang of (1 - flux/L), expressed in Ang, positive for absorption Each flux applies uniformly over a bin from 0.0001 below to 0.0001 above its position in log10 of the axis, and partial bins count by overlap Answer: 0.82 Ang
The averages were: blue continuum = 16.5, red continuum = 16.3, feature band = 16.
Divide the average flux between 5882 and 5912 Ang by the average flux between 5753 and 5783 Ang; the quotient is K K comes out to 0.96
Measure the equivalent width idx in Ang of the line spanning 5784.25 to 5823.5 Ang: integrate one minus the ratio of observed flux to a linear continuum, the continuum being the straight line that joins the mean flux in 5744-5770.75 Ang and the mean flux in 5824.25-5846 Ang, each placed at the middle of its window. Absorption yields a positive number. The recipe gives -0.9 Ang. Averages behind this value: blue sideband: 16.7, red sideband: 16.7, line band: 17.1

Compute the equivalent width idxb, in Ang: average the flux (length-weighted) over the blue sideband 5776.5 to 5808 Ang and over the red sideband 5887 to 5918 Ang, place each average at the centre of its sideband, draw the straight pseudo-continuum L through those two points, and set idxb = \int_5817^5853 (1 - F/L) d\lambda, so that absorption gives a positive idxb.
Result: -1.3 Ang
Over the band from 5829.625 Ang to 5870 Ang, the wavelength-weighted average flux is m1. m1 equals 16.8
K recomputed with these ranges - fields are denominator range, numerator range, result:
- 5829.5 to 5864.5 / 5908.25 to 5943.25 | 0.96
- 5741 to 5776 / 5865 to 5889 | 1.03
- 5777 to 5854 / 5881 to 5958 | 0.95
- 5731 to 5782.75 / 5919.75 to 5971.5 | 0.99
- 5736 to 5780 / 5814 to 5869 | 1.02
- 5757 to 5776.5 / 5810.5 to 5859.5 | 1.02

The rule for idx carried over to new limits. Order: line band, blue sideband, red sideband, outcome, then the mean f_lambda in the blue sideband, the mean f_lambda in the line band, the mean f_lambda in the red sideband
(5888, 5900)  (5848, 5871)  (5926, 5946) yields 1.24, 16.7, 14.7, 15.9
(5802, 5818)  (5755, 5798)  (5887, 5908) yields -0.87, 16.6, 17.1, 15.3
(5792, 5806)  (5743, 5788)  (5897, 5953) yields -0.88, 16.5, 17.5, 16.2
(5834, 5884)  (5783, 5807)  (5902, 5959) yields -0.91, 16.9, 16.9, 16.3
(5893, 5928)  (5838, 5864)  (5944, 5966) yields 1.23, 16.8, 16.2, 16.7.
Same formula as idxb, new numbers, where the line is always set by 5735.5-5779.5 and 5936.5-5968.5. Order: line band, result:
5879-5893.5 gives 0.6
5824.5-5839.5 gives 0.1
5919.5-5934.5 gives 0.4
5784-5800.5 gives -0.4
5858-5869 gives 0.2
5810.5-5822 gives -0.5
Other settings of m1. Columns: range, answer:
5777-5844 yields 16.9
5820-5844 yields 16.8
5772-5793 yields 16.2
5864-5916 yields 16.2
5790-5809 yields 17.1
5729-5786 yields 16.6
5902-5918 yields 16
